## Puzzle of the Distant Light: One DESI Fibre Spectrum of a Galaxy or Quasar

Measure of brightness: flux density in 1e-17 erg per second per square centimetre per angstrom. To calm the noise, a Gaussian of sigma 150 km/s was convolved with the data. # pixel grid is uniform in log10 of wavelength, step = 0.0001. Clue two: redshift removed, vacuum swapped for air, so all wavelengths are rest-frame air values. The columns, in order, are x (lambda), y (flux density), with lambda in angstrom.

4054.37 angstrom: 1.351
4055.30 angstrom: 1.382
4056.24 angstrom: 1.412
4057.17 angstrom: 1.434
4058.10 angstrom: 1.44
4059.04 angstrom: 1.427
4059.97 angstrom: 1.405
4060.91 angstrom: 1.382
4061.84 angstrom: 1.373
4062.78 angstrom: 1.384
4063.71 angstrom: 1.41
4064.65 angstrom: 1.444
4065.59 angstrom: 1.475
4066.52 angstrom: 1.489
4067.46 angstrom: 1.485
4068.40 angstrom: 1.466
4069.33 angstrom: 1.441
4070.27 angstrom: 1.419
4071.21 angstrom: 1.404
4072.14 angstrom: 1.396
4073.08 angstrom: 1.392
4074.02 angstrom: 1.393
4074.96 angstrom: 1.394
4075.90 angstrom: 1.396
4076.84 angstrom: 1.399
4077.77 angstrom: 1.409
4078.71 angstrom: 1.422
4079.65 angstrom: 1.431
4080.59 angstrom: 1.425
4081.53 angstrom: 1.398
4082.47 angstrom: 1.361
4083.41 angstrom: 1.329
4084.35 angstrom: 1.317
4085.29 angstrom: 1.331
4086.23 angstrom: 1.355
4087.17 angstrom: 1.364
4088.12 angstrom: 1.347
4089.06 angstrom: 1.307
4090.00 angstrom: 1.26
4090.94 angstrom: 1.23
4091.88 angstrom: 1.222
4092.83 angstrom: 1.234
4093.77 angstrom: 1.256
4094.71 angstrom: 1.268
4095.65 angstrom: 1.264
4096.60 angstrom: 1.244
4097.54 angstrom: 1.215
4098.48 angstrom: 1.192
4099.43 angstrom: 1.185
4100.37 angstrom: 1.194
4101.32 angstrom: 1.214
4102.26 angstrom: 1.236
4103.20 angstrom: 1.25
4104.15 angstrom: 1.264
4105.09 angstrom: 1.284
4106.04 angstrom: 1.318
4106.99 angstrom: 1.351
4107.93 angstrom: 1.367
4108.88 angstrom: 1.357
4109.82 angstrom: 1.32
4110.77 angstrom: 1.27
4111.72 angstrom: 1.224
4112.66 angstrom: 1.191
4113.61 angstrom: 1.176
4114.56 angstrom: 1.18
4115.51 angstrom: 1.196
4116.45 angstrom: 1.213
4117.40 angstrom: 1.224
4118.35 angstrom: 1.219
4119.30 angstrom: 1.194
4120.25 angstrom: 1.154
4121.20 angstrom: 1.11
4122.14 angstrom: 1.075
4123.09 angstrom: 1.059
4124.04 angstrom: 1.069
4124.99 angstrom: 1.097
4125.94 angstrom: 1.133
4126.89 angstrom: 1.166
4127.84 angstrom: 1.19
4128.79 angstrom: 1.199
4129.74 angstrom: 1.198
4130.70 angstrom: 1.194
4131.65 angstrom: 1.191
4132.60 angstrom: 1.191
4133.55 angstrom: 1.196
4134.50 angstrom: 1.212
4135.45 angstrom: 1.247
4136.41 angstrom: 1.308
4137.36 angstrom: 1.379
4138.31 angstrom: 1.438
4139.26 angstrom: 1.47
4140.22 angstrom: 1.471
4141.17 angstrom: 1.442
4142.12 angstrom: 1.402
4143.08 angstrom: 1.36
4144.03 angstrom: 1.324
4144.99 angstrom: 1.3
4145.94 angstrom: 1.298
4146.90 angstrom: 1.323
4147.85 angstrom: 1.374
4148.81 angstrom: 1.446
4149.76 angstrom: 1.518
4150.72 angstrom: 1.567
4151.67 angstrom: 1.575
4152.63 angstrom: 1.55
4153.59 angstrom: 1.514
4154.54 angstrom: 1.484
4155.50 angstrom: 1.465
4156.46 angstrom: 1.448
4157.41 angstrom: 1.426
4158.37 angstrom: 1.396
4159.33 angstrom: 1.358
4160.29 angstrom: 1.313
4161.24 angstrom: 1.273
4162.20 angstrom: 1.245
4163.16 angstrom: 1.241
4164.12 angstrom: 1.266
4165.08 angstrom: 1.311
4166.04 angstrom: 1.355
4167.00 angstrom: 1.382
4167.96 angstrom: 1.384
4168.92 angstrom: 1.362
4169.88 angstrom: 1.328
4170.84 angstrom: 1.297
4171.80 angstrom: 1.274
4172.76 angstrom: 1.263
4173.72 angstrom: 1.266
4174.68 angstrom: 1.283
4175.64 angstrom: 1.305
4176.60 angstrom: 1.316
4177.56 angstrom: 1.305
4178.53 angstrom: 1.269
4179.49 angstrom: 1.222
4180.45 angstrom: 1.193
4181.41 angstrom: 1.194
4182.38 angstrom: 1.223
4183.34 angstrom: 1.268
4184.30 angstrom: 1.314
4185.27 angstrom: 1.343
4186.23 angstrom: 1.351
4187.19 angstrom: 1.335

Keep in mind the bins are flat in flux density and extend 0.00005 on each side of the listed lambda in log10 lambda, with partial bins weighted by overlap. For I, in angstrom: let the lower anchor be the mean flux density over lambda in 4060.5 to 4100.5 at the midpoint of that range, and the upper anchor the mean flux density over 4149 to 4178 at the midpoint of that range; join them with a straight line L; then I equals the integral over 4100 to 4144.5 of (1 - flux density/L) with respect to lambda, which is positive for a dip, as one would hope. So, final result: 3.8 angstrom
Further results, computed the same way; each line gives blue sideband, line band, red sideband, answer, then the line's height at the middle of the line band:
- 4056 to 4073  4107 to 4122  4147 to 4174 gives 1.9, 1.4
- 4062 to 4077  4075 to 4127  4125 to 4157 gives 4.8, 1.39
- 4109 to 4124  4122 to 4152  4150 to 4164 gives 0.2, 1.3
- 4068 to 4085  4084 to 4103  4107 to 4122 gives 0.9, 1.32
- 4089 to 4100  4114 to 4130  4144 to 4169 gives 1.8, 1.31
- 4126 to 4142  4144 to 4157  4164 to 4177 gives -1.5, 1.3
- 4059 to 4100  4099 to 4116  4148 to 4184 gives 1.2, 1.35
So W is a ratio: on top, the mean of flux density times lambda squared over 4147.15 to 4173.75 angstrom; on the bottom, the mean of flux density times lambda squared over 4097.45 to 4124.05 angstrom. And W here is 1.2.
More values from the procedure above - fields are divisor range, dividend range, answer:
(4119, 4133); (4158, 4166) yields 1.15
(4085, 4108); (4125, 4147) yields 1.03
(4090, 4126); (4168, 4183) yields 1.08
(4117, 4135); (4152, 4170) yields 1.20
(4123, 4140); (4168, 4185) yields 1.07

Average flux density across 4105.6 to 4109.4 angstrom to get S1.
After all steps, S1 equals 1.35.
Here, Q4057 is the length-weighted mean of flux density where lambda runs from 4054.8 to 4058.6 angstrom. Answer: 1.42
